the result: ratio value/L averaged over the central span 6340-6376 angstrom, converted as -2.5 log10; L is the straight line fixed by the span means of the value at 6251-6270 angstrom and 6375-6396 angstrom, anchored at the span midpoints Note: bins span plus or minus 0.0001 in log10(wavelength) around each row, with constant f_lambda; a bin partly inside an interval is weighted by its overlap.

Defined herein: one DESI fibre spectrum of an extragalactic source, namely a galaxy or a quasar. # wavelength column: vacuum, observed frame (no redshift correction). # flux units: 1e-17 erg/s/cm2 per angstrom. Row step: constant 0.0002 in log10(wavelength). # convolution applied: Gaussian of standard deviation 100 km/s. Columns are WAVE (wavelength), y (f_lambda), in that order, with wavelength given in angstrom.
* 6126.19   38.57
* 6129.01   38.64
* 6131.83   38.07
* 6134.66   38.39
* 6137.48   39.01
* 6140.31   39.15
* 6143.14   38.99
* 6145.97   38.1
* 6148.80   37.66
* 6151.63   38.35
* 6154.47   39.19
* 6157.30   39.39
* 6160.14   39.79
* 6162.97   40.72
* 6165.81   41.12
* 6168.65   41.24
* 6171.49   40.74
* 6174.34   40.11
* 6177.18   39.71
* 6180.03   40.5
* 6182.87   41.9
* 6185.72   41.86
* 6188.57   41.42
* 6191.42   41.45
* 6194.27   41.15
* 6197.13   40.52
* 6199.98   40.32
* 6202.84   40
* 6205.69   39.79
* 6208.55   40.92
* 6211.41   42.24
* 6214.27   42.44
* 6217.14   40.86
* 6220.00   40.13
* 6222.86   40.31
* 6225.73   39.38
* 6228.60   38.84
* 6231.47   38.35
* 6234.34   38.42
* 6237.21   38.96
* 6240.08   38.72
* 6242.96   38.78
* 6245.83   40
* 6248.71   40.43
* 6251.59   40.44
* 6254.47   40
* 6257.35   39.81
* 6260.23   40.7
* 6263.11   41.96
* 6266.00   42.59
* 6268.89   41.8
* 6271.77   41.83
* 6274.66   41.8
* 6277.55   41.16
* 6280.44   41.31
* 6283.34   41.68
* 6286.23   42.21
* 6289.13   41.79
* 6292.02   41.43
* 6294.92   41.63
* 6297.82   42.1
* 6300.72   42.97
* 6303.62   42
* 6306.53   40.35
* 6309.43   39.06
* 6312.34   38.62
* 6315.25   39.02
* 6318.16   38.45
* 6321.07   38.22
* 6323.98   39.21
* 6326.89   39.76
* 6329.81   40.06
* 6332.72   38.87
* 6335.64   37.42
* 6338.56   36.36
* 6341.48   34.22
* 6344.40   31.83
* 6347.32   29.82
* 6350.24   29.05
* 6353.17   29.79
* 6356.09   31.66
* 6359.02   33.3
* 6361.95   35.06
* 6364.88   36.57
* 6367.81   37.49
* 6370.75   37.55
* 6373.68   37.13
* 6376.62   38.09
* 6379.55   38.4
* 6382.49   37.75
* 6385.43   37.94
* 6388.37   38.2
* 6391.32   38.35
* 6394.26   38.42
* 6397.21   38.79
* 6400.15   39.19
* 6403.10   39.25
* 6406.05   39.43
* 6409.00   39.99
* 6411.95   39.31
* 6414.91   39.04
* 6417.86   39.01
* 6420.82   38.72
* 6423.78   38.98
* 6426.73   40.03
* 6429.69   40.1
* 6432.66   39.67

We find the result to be 0.15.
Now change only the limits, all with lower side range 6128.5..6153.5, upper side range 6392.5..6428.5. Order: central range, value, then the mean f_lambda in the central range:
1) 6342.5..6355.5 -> 0.27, 30.4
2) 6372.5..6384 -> 0.03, 37.9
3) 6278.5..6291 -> -0.08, 41.7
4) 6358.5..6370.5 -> 0.09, 36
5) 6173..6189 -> -0.06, 40.9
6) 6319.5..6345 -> 0.04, 37.5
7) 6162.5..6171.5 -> -0.07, 41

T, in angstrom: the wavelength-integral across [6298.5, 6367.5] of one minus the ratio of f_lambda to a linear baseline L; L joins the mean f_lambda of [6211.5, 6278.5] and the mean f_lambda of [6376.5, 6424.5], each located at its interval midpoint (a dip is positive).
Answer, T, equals 4.9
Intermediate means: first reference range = 40.4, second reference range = 38.8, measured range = 36.7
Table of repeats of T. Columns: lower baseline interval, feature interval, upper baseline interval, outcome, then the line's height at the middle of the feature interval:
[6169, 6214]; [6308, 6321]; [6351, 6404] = -0.2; 38.1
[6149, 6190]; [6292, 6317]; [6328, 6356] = -3.7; 35.5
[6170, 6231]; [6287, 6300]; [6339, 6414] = -1.2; 38.4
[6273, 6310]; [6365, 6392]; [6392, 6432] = 1.4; 39.9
